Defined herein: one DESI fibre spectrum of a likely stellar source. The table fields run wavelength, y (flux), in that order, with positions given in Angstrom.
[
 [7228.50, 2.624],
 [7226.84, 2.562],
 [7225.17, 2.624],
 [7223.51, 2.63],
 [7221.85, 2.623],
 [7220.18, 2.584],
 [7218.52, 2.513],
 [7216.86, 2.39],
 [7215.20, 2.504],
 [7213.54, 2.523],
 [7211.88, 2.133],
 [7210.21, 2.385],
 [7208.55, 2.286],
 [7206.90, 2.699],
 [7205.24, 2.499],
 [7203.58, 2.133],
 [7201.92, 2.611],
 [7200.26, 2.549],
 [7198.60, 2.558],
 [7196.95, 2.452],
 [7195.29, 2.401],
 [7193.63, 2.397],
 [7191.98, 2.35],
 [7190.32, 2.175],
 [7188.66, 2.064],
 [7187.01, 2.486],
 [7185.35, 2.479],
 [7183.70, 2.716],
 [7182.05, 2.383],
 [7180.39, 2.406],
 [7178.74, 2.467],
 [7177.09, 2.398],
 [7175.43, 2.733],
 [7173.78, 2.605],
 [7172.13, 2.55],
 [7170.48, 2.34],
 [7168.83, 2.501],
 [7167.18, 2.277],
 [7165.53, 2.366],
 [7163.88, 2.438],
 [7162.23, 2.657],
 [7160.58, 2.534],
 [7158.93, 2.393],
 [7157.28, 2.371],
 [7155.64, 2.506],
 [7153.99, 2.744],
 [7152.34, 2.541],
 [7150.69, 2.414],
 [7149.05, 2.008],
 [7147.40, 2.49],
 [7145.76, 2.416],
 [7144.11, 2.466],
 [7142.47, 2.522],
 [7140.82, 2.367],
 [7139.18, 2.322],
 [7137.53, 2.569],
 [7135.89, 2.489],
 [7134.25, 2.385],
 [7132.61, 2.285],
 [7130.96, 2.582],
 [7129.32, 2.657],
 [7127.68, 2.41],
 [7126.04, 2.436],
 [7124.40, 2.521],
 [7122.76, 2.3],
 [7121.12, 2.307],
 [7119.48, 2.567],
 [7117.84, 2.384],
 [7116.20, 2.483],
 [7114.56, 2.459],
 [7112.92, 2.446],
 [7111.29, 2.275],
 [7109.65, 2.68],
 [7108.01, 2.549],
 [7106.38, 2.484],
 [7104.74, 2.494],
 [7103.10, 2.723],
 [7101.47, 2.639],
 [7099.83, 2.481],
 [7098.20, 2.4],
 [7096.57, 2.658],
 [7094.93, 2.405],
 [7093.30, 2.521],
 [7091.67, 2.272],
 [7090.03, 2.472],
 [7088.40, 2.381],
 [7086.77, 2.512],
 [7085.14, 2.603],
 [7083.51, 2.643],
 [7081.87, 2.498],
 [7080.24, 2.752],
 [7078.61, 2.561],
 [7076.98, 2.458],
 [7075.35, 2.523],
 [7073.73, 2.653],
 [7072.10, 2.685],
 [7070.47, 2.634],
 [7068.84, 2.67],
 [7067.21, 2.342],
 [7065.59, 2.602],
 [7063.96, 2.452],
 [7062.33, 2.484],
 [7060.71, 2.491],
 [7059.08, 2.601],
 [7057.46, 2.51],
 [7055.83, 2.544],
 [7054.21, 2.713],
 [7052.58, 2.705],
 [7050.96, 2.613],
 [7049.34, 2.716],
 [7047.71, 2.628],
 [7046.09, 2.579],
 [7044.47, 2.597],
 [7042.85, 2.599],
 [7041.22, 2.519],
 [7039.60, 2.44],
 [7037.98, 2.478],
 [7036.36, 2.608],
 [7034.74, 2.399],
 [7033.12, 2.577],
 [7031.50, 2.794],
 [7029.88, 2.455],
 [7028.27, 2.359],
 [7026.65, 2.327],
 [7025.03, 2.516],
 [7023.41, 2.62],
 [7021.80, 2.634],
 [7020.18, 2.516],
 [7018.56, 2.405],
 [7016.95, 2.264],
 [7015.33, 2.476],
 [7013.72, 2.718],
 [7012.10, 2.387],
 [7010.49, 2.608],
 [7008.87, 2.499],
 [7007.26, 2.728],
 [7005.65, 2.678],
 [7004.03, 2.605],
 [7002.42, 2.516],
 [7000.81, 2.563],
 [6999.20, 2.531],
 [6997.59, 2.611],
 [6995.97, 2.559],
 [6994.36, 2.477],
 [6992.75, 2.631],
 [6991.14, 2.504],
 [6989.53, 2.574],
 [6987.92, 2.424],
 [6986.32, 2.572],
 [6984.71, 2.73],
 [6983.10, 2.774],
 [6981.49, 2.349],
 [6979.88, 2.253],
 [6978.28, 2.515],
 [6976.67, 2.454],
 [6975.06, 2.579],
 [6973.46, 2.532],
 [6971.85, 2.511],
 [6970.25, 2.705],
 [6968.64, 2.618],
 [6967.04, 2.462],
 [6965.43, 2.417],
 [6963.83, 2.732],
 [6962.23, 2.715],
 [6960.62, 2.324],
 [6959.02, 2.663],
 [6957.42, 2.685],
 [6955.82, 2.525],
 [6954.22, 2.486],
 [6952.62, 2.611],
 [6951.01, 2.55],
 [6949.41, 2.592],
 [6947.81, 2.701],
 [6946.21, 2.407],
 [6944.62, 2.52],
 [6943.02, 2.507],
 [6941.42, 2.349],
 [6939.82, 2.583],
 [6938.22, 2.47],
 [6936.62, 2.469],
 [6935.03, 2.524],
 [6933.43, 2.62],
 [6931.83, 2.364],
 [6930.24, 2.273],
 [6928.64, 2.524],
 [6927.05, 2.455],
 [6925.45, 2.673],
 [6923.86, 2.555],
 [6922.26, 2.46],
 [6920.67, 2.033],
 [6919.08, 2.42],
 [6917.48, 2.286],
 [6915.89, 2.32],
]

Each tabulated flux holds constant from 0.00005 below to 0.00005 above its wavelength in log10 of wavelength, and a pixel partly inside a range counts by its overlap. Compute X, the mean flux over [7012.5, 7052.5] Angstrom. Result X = 2.54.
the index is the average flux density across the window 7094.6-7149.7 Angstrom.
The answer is 2.46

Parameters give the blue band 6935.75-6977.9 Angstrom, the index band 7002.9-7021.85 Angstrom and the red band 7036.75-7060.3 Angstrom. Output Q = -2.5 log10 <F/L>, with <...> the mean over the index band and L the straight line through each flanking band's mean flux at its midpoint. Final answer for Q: 0.01 mag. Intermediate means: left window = 2.54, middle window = 2.54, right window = 2.59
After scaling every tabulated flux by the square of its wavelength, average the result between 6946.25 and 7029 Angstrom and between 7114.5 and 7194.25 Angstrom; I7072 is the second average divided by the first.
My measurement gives 1.01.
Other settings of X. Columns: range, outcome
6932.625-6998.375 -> 2.54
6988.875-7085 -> 2.56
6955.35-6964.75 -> 2.61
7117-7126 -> 2.42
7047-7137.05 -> 2.52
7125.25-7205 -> 2.45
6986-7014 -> 2.56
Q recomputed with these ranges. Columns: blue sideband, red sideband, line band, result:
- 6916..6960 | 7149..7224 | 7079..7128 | -0.011 mag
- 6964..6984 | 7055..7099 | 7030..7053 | -0.024 mag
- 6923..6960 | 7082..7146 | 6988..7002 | -0.016 mag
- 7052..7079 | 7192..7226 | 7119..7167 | 0.030 mag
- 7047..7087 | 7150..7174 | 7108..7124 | 0.039 mag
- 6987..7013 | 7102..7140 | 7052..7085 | -0.029 mag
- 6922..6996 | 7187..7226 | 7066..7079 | -0.034 mag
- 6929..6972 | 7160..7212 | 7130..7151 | 0.022 mag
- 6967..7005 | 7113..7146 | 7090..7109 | -0.019 mag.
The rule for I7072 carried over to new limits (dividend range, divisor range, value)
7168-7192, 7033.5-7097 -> 0.99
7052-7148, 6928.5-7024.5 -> 1.02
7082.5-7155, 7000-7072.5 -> 0.99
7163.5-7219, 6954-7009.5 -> 1.01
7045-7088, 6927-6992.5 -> 1.05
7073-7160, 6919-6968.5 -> 1.04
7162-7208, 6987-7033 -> 1.01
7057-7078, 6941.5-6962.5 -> 1.03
